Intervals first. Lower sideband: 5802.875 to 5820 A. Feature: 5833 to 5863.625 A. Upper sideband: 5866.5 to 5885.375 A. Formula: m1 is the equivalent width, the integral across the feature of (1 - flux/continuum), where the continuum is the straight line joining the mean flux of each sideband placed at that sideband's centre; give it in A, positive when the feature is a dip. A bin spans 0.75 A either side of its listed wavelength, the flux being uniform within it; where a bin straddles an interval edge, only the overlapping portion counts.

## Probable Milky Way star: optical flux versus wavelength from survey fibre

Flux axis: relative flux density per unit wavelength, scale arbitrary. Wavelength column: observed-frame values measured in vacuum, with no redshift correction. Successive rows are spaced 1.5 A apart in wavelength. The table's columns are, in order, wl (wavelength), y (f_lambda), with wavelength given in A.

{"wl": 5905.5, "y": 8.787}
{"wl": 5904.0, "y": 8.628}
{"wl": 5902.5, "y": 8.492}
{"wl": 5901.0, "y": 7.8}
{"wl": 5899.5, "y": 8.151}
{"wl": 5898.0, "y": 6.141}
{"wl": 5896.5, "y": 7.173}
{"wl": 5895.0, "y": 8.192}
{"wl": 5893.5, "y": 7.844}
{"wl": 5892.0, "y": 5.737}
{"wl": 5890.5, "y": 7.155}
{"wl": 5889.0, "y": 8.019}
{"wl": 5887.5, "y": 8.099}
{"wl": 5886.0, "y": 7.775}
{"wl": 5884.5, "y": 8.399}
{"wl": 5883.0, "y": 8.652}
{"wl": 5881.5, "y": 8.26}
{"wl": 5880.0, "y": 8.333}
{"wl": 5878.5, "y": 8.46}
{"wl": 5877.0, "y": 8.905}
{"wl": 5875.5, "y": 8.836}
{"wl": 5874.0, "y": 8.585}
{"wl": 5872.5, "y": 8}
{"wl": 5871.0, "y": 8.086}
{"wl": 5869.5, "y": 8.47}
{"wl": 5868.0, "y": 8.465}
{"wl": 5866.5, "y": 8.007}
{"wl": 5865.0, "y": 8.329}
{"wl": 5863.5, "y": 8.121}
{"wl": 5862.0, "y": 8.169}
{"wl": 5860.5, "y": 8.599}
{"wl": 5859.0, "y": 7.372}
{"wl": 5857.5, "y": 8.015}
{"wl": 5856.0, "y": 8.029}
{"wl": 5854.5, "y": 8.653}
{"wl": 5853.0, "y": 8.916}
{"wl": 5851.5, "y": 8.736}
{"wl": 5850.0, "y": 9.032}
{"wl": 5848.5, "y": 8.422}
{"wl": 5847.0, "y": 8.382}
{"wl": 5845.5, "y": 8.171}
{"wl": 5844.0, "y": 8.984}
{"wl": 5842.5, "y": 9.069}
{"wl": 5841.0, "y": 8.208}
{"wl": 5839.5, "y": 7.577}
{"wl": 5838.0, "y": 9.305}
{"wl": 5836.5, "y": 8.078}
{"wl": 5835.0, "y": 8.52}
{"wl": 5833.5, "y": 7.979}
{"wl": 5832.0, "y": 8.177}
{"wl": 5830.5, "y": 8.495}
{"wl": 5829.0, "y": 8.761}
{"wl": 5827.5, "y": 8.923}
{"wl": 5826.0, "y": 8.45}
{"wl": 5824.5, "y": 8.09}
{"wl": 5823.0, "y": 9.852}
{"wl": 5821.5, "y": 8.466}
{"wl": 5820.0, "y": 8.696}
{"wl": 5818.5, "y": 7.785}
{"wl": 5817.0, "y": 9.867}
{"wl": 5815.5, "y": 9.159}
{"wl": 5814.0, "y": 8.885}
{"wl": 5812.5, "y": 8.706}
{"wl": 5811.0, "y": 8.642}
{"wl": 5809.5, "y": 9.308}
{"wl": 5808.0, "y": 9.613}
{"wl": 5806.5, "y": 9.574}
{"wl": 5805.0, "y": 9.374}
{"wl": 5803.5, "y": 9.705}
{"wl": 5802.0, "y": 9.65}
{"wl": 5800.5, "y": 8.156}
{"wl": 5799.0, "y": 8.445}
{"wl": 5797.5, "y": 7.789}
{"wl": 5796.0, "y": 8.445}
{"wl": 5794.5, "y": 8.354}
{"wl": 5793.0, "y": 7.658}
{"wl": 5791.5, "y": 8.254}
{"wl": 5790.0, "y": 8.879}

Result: 1.1 A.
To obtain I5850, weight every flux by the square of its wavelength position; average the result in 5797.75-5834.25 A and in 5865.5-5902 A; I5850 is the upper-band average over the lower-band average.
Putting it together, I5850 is 0.92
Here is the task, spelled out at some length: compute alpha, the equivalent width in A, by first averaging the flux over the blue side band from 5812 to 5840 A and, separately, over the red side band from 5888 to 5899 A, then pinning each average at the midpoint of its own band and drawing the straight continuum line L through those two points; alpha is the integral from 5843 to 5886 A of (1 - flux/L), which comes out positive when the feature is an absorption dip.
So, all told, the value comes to -3.2 A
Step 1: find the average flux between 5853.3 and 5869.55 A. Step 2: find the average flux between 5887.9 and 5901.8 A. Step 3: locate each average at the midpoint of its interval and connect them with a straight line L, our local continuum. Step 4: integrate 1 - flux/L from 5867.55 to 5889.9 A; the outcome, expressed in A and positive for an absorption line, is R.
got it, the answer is -1.6 A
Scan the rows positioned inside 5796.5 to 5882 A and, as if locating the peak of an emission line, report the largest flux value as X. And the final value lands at 9.867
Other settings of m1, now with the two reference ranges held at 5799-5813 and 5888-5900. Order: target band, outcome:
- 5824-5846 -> 0.22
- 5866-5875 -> -0.57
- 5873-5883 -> -1.20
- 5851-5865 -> -0.39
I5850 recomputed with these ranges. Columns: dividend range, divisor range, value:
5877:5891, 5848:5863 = 0.99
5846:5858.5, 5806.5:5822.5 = 0.96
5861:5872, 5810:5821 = 0.95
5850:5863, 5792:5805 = 0.99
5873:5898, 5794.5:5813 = 0.92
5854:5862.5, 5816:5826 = 0.94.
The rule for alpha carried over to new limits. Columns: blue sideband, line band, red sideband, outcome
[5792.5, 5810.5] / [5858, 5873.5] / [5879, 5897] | -0.2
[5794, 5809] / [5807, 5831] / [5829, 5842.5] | -0.6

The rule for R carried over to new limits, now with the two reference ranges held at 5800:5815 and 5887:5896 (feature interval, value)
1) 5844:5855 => -0.4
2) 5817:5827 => 0.2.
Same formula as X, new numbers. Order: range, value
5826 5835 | 8.923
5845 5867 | 9.032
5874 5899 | 8.905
